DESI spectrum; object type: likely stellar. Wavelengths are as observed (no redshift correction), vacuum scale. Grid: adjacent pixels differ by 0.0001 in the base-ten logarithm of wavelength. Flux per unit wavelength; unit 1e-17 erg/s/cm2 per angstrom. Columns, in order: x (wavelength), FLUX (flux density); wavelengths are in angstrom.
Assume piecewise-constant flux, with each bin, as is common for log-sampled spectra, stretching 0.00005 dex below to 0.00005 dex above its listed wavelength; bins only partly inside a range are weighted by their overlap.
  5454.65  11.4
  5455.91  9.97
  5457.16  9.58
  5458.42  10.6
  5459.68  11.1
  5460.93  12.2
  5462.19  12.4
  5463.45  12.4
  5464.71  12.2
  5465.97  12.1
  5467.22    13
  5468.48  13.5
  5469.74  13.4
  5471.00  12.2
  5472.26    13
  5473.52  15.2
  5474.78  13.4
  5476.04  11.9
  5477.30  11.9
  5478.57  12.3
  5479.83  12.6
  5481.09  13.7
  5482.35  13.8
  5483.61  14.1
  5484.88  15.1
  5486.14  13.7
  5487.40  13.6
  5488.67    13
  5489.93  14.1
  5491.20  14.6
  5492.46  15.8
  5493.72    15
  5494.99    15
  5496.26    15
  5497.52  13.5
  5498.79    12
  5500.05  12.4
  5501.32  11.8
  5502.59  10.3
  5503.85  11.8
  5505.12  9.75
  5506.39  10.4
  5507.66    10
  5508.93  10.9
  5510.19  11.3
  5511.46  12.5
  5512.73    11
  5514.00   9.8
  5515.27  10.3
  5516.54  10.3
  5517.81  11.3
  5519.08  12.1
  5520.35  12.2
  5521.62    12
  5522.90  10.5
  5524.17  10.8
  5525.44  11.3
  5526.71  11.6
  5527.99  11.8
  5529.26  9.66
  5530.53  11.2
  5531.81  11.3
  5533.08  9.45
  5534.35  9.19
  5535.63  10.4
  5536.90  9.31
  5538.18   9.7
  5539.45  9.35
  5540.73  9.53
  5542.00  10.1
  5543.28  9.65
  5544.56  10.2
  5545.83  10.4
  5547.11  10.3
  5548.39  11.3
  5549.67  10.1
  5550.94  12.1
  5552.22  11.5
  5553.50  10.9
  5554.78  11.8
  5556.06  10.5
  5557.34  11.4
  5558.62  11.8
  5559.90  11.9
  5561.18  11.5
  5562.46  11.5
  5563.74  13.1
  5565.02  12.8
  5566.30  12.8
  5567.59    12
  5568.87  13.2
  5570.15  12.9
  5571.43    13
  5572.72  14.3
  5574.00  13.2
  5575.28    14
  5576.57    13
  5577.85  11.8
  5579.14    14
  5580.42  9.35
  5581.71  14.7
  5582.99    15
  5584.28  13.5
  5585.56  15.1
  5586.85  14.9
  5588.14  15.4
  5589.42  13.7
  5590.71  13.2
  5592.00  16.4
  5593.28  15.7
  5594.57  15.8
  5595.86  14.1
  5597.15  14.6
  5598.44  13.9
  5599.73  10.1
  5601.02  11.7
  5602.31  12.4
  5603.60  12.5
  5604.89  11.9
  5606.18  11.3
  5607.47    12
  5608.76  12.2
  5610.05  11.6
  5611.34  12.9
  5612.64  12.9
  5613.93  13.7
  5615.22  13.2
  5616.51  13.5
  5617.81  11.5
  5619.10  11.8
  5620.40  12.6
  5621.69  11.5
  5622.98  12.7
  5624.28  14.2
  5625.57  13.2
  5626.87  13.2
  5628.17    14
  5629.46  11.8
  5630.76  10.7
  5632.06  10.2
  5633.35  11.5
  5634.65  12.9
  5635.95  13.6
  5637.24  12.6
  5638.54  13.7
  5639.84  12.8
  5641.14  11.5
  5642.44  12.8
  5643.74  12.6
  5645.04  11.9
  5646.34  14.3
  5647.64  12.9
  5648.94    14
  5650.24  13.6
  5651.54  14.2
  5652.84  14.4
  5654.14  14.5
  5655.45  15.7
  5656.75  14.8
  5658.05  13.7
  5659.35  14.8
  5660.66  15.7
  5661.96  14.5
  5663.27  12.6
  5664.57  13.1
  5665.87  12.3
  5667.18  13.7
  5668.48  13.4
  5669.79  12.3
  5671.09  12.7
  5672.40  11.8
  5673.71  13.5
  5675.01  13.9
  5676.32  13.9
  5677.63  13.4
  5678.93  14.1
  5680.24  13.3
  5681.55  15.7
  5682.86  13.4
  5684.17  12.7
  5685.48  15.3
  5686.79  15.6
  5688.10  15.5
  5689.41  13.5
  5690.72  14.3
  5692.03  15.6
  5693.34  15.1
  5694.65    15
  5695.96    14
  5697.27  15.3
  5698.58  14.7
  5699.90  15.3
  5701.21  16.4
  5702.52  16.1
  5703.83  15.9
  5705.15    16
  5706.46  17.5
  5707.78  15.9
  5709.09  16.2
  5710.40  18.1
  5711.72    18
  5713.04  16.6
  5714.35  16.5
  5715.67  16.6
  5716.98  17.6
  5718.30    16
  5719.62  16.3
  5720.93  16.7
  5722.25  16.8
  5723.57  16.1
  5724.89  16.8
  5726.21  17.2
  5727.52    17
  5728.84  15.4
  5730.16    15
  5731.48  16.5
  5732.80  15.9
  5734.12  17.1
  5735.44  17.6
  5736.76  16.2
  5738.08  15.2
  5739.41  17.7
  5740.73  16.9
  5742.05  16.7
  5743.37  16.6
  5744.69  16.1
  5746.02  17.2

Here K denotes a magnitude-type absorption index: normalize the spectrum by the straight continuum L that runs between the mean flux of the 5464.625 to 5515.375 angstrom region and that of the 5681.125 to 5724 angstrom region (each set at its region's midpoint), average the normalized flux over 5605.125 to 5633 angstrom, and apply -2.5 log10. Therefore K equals 0.18 mag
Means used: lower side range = 12.7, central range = 12.4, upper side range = 15.8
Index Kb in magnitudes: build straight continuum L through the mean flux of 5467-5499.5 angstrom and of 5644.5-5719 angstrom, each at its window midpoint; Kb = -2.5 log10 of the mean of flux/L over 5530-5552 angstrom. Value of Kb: 0.34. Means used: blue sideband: 13.6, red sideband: 14.7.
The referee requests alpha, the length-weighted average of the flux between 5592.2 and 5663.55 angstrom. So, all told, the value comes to 13.1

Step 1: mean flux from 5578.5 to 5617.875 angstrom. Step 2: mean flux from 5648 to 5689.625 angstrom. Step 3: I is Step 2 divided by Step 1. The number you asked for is 1.04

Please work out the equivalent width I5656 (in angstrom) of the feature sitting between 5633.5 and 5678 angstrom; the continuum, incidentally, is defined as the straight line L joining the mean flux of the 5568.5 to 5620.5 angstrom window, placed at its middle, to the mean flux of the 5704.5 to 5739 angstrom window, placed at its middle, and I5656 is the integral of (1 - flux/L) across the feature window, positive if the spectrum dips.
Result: 4.2 angstrom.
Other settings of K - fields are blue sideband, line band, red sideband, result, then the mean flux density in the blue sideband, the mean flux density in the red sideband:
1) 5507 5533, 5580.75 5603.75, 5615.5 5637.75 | -0.17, 11.1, 12.5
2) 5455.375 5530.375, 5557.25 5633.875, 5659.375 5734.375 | 0.06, 12.2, 15.2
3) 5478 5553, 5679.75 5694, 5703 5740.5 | 0.09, 11.7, 16.6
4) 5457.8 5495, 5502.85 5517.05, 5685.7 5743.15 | 0.26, 13.2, 16.1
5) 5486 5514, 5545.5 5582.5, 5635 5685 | 0.07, 12.5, 13.5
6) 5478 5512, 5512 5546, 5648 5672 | 0.23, 12.9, 13.9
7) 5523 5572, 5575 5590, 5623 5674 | -0.16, 11.1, 13.2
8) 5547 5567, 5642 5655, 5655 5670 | 0.00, 11.6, 13.9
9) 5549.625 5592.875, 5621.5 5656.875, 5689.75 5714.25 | 0.11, 12.9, 15.9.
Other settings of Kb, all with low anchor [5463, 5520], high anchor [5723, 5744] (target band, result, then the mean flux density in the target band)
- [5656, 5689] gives 0.12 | 13.8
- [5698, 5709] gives 0.00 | 16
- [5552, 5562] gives 0.20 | 11.4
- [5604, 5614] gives 0.18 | 12.2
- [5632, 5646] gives 0.20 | 12.5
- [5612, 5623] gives 0.16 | 12.6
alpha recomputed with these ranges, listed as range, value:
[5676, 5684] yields 13.9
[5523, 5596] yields 12.1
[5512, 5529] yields 11.1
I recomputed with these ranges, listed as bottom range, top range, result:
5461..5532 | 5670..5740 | 1.26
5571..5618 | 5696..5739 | 1.23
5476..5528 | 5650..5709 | 1.17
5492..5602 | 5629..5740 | 1.22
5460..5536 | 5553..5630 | 1.06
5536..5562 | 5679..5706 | 1.40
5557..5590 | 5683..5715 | 1.19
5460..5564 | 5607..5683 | 1.11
